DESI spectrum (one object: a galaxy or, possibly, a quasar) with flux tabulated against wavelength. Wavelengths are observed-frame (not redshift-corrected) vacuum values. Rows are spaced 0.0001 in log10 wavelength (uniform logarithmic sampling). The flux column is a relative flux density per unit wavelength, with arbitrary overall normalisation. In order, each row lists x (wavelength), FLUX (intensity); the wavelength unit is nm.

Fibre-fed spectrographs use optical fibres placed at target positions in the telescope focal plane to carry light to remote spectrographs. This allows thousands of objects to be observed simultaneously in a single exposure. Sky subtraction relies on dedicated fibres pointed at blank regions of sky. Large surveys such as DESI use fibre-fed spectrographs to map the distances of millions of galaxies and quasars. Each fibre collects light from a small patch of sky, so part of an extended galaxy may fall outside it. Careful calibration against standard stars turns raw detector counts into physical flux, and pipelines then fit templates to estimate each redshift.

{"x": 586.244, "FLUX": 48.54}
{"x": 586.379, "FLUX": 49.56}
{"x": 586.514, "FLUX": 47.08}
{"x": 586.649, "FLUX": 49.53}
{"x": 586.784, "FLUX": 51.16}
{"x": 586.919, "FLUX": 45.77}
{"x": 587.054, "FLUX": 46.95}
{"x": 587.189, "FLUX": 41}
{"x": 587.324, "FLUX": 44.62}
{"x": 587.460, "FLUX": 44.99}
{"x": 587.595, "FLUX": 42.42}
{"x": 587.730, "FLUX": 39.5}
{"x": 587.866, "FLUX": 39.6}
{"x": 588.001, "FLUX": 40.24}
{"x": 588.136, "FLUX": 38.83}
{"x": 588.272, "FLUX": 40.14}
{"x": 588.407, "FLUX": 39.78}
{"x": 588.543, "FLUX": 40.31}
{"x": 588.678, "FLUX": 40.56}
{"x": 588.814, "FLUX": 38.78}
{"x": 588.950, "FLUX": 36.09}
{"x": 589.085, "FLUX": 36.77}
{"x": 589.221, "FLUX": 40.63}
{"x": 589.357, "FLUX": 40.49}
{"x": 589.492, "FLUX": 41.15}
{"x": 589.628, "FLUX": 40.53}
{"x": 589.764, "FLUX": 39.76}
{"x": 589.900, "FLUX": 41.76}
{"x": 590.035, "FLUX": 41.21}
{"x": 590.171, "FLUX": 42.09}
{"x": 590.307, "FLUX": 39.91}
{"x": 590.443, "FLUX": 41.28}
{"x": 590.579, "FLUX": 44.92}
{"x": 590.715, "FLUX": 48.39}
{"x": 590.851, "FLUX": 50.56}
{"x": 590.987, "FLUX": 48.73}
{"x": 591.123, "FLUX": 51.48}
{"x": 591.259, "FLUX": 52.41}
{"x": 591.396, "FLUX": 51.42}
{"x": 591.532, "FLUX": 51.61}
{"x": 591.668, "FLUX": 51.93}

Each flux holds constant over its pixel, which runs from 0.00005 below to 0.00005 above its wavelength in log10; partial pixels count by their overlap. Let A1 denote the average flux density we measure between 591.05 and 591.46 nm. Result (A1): 51.7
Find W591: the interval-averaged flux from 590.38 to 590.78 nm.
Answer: 44.9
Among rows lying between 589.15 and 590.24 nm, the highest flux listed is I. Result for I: 42.09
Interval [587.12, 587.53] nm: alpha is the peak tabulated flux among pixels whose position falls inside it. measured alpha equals 44.99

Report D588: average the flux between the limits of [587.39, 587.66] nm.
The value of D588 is 43.6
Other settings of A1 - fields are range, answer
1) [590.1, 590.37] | 41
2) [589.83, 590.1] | 41.6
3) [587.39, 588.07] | 41.3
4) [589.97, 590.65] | 41.9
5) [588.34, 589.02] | 39.1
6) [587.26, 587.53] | 44.7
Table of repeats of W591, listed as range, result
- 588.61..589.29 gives 38.6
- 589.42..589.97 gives 40.9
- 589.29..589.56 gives 40.9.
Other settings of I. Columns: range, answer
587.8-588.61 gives 40.31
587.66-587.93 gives 39.6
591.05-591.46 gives 52.41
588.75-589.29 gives 40.63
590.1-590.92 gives 50.56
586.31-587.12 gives 51.16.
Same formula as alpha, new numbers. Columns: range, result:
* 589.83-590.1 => 41.76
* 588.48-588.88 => 40.56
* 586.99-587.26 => 46.95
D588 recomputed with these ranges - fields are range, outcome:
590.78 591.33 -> 50.7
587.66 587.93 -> 39.5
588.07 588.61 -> 39.7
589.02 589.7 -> 39.9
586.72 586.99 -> 48.5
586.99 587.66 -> 44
